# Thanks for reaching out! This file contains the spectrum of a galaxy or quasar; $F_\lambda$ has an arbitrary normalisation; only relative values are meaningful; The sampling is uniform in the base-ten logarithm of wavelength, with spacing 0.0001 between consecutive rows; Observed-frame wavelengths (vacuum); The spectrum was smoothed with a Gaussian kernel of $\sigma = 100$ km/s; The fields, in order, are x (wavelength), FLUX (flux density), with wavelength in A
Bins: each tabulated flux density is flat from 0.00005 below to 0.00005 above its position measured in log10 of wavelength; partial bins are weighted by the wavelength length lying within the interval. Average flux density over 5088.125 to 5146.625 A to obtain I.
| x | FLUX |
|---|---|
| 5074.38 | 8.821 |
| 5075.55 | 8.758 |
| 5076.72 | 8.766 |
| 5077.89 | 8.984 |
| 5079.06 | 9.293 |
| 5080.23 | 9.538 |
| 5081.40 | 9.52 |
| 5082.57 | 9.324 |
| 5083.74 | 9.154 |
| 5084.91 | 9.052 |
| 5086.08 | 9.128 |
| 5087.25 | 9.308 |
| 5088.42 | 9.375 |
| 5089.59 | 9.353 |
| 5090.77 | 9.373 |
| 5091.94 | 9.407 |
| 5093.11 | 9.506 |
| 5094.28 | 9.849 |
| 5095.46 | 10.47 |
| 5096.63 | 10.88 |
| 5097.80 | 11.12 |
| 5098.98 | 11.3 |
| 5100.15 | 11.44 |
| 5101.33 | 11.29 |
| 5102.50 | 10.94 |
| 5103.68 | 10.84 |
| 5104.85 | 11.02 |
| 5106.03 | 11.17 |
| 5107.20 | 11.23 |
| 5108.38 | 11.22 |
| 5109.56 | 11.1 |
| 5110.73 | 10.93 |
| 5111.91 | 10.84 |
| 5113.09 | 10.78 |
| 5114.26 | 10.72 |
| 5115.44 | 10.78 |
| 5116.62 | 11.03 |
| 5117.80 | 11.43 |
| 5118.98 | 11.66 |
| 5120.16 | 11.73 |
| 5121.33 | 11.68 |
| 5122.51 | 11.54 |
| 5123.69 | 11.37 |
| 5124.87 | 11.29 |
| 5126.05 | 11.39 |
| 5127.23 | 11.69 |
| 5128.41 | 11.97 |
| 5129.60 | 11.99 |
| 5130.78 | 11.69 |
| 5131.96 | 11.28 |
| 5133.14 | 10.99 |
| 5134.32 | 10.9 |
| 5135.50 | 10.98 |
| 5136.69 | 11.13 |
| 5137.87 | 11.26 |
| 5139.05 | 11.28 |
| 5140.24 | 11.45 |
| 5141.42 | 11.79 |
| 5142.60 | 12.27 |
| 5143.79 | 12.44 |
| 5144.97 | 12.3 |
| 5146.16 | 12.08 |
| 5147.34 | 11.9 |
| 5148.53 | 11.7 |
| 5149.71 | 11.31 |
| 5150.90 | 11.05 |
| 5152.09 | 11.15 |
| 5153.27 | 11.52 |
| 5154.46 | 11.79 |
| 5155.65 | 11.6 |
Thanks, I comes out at 11.1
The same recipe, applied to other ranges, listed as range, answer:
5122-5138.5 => 11.4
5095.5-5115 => 11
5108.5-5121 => 11.1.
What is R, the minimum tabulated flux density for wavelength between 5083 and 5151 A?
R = 9.052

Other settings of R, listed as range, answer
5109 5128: 10.72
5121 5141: 10.9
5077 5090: 8.984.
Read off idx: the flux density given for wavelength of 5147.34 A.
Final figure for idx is 11.9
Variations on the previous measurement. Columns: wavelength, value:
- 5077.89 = 8.984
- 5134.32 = 10.9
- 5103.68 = 10.84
